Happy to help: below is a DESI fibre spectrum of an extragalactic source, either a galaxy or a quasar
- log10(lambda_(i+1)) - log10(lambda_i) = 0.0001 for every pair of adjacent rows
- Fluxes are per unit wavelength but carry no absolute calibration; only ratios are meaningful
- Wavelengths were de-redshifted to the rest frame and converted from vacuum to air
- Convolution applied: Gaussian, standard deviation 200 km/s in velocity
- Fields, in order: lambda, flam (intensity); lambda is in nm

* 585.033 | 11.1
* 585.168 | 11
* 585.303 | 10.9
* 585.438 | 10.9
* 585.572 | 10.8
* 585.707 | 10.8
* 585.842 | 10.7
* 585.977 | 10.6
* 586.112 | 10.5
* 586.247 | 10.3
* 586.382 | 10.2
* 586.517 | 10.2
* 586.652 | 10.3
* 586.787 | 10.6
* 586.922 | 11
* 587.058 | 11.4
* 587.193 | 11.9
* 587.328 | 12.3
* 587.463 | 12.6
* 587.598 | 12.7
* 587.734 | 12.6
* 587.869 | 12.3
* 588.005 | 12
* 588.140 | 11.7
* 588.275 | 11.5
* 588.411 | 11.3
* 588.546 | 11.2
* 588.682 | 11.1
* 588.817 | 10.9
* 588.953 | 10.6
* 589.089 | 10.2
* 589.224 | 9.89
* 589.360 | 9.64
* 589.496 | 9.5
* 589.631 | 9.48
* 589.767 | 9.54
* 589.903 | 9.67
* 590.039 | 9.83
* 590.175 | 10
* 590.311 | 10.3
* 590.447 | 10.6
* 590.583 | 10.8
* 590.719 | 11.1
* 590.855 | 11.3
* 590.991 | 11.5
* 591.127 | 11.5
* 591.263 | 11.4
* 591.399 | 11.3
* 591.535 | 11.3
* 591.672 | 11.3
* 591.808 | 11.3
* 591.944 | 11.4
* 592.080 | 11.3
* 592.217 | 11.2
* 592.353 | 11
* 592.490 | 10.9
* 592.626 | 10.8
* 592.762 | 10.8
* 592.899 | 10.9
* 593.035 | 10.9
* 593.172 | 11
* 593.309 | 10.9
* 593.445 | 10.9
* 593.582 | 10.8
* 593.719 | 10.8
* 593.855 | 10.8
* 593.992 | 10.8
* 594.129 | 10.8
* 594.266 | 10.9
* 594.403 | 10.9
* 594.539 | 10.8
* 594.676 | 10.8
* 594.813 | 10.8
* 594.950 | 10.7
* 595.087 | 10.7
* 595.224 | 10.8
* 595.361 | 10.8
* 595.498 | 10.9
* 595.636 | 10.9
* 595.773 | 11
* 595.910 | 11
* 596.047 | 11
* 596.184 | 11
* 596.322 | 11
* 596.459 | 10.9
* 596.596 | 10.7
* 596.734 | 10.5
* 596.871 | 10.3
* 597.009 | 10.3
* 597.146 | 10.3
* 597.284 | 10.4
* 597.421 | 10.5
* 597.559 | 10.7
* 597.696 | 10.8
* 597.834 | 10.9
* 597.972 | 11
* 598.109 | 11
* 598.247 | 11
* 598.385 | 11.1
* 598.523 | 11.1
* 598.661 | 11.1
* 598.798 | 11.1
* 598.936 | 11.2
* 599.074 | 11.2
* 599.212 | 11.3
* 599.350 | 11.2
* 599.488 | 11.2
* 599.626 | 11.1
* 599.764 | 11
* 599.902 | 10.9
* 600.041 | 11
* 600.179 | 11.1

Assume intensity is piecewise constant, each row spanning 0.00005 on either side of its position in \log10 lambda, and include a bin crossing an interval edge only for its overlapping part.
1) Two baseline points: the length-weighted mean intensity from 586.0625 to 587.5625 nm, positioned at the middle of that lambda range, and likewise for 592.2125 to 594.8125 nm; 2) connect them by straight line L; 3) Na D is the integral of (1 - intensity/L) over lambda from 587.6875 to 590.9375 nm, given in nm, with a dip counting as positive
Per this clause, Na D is 0.09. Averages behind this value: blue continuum 11.1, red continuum 10.9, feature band 10.7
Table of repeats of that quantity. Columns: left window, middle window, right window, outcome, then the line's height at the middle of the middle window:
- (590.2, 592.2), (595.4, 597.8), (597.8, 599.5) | 0.09 nm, 11.1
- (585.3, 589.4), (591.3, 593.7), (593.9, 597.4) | -0.04 nm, 10.9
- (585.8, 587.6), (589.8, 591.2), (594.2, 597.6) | 0.04 nm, 10.9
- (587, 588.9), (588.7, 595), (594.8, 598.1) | 0.32 nm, 11.3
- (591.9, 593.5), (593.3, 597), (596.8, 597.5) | -0.06 nm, 10.6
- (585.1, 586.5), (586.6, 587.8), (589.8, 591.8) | -0.11 nm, 10.7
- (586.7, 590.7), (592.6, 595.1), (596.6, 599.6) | 0.01 nm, 10.9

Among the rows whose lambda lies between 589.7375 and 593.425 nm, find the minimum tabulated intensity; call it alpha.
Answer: 9.54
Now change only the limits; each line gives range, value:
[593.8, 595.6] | 10.7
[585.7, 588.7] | 10.2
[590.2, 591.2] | 10.3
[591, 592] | 11.3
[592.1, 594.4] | 10.8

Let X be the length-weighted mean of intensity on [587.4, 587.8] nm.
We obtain 12.6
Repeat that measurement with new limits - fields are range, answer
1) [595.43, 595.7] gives 10.9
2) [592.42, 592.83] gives 10.8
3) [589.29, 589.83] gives 9.54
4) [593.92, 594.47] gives 10.8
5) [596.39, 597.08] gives 10.5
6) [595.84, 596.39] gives 11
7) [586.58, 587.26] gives 11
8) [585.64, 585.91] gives 10.7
